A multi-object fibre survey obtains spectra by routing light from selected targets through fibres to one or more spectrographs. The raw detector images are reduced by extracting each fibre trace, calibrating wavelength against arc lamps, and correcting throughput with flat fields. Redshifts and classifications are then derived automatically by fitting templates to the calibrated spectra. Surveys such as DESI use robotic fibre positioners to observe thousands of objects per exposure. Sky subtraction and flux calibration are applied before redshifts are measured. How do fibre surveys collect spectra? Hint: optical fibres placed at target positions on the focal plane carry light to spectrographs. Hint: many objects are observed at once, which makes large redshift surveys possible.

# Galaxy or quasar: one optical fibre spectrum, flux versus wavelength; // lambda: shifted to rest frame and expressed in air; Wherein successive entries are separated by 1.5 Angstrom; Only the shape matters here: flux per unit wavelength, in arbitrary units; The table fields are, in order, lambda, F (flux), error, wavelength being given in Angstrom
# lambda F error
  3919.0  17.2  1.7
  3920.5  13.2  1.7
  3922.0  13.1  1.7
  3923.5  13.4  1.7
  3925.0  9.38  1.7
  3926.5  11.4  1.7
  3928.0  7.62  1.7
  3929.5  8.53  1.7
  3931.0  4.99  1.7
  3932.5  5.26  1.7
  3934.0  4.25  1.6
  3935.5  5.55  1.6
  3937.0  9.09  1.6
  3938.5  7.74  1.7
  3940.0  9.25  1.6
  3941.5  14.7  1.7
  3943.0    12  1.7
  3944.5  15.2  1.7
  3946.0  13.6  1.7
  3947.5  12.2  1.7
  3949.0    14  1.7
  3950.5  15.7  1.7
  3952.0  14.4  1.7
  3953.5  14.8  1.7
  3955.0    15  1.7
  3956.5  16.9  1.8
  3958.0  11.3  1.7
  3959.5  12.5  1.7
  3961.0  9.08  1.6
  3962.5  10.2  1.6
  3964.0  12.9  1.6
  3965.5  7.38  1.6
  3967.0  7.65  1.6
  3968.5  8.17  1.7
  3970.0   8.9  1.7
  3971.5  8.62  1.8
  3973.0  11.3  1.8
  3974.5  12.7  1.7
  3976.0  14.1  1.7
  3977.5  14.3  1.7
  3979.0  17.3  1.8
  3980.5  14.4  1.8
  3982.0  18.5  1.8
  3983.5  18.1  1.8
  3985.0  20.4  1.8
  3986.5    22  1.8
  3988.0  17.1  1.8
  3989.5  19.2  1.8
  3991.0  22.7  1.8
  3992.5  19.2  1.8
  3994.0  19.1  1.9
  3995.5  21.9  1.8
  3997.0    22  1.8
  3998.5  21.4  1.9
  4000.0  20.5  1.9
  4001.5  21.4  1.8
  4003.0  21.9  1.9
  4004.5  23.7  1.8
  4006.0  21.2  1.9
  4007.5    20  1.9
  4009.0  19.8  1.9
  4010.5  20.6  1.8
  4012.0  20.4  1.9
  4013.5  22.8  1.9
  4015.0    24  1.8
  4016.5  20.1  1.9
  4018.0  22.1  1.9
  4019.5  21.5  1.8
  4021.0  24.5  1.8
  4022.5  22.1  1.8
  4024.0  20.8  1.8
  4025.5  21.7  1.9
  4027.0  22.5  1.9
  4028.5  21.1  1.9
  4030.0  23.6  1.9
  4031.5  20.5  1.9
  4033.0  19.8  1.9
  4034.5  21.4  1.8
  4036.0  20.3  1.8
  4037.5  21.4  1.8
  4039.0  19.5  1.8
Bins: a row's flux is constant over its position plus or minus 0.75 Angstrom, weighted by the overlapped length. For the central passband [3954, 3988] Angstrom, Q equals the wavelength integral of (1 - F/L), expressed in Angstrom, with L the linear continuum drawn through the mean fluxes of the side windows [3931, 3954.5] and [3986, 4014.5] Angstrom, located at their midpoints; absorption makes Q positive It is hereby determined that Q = 5.6 Angstrom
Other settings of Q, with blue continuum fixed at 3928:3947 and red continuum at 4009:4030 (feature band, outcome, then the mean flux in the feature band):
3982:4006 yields -3.7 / 20.7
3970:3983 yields 1.4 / 13.7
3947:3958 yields -2.9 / 14.5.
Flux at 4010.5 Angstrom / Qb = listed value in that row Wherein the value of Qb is 20.6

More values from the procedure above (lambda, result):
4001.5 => 21.4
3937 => 9.09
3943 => 12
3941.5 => 14.7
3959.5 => 12.5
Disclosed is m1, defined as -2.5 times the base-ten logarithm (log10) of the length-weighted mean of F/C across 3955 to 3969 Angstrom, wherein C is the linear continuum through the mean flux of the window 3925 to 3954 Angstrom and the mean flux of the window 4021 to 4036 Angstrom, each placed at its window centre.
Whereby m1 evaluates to 0.20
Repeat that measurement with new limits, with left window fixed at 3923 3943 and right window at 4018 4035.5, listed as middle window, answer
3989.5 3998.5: -0.21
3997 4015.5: -0.14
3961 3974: 0.38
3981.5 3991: -0.21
